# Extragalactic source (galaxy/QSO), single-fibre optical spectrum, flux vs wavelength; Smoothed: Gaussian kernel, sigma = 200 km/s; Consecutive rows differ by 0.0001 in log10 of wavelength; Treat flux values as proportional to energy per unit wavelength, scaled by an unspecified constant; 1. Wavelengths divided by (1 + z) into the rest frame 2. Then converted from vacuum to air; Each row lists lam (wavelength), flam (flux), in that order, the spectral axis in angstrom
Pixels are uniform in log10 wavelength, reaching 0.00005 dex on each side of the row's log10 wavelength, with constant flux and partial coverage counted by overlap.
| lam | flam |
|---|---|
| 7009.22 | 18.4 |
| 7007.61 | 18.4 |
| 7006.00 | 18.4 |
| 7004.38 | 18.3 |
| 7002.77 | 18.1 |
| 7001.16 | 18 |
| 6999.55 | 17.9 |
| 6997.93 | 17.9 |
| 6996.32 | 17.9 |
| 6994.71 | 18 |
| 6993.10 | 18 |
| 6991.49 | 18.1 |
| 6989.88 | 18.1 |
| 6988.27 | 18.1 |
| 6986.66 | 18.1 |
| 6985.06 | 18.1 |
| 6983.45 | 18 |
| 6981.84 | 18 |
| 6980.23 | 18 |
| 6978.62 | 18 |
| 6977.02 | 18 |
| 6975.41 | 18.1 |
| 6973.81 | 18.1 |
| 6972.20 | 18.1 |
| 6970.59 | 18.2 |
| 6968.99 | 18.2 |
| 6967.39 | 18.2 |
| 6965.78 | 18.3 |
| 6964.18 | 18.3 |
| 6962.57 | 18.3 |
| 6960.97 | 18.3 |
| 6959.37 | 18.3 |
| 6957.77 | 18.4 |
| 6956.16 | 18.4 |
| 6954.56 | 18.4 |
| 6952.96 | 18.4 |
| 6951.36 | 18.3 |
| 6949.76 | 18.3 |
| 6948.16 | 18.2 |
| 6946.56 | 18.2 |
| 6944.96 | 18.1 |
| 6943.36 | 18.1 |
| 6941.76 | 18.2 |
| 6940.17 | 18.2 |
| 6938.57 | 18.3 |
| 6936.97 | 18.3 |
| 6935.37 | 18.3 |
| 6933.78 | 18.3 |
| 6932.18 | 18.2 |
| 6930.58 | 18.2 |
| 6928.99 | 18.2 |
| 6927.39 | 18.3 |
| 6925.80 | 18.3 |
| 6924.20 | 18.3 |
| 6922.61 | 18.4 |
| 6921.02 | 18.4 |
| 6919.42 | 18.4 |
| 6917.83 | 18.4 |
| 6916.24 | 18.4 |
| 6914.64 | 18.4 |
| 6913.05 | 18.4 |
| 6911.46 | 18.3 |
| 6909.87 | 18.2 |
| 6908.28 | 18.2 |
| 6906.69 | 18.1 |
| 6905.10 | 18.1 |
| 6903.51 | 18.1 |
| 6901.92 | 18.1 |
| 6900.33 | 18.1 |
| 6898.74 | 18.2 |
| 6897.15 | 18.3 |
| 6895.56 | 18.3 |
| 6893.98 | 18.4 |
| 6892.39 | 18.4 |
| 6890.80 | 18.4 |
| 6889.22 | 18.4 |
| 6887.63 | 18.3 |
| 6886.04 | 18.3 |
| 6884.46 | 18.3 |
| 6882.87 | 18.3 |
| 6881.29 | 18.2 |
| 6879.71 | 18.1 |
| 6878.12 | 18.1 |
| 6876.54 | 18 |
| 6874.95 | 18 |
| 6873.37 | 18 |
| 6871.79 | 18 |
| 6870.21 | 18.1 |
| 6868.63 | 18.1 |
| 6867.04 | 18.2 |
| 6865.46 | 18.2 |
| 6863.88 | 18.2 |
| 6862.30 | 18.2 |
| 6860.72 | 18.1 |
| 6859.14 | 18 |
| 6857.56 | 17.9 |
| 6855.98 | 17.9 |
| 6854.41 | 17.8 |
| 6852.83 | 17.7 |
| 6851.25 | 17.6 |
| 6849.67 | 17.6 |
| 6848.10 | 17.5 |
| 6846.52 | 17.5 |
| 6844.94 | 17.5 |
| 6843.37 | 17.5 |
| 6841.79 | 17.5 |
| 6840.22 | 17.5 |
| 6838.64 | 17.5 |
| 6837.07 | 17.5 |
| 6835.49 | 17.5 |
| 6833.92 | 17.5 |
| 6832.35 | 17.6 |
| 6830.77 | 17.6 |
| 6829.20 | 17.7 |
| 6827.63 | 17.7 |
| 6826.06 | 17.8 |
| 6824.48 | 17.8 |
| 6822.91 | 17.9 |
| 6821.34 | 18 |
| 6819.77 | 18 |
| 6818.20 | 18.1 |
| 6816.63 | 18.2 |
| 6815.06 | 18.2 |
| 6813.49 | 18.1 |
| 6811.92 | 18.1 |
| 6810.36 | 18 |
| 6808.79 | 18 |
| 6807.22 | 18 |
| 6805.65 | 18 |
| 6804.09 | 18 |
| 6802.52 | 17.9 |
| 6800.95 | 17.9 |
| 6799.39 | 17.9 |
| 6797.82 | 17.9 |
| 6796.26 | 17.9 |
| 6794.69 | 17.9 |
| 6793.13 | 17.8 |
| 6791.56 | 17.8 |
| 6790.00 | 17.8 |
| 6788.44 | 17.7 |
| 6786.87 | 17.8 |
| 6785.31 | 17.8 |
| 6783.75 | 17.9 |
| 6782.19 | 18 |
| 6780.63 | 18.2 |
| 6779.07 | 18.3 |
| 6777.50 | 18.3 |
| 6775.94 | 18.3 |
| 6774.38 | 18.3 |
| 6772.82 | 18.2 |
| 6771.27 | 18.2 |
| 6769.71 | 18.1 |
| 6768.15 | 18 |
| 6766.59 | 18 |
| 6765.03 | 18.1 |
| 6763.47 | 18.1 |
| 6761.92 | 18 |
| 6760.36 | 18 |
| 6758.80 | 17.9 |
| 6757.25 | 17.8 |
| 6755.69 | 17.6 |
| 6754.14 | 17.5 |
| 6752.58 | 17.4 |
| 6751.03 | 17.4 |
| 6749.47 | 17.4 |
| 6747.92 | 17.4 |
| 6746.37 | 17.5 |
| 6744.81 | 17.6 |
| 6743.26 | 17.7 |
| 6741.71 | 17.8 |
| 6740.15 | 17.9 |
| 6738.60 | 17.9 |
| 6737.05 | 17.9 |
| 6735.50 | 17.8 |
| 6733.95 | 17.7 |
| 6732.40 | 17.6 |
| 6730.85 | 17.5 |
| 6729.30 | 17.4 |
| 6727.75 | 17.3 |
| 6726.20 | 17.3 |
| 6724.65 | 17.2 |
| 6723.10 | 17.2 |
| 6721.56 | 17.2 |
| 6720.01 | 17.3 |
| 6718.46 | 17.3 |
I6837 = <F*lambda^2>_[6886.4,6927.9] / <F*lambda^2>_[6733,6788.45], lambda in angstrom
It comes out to 1.07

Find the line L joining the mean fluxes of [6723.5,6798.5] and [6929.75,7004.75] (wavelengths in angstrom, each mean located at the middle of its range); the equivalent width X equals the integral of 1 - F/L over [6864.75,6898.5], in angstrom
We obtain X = -0.4 angstrom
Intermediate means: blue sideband 17.8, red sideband 18.2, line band 18.2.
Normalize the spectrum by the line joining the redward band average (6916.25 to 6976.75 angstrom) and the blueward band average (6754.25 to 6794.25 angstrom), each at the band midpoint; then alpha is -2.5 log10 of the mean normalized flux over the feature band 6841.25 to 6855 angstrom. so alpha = 0.03 mag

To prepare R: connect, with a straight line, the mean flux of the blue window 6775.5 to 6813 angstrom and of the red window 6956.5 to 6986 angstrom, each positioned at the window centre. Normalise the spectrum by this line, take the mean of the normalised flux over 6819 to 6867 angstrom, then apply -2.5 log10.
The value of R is 0.02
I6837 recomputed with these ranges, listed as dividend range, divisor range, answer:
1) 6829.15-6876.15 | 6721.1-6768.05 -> 1.04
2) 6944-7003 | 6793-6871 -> 1.06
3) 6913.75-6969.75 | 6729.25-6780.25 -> 1.08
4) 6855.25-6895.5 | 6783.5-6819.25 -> 1.03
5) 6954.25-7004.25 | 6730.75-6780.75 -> 1.08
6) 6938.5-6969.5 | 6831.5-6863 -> 1.07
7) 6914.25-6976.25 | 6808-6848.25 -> 1.06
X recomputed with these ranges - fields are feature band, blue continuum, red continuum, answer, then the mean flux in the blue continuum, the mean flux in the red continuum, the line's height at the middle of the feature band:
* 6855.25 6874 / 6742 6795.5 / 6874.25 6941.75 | 0.1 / 17.9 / 18.3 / 18.1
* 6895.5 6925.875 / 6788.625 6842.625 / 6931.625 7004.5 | -0.4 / 17.8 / 18.2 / 18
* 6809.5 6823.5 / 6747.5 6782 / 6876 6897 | 0.0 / 17.9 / 18.3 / 18.1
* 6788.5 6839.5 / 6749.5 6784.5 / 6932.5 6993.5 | 0.5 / 18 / 18.2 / 18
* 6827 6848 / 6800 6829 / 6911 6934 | 0.6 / 18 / 18.3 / 18.1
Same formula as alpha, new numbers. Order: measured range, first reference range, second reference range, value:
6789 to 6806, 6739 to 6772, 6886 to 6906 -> 0.00 mag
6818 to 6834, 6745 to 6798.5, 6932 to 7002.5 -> 0.01 mag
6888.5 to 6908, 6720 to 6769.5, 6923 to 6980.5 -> -0.01 mag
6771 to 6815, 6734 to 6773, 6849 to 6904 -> -0.01 mag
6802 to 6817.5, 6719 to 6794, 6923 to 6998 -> -0.01 mag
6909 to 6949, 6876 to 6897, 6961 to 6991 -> 0.00 mag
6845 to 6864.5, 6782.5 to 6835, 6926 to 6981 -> 0.01 mag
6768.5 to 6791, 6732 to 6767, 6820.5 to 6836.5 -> -0.02 mag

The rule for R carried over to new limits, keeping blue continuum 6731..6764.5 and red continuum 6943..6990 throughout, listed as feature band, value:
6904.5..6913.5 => -0.01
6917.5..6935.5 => -0.01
